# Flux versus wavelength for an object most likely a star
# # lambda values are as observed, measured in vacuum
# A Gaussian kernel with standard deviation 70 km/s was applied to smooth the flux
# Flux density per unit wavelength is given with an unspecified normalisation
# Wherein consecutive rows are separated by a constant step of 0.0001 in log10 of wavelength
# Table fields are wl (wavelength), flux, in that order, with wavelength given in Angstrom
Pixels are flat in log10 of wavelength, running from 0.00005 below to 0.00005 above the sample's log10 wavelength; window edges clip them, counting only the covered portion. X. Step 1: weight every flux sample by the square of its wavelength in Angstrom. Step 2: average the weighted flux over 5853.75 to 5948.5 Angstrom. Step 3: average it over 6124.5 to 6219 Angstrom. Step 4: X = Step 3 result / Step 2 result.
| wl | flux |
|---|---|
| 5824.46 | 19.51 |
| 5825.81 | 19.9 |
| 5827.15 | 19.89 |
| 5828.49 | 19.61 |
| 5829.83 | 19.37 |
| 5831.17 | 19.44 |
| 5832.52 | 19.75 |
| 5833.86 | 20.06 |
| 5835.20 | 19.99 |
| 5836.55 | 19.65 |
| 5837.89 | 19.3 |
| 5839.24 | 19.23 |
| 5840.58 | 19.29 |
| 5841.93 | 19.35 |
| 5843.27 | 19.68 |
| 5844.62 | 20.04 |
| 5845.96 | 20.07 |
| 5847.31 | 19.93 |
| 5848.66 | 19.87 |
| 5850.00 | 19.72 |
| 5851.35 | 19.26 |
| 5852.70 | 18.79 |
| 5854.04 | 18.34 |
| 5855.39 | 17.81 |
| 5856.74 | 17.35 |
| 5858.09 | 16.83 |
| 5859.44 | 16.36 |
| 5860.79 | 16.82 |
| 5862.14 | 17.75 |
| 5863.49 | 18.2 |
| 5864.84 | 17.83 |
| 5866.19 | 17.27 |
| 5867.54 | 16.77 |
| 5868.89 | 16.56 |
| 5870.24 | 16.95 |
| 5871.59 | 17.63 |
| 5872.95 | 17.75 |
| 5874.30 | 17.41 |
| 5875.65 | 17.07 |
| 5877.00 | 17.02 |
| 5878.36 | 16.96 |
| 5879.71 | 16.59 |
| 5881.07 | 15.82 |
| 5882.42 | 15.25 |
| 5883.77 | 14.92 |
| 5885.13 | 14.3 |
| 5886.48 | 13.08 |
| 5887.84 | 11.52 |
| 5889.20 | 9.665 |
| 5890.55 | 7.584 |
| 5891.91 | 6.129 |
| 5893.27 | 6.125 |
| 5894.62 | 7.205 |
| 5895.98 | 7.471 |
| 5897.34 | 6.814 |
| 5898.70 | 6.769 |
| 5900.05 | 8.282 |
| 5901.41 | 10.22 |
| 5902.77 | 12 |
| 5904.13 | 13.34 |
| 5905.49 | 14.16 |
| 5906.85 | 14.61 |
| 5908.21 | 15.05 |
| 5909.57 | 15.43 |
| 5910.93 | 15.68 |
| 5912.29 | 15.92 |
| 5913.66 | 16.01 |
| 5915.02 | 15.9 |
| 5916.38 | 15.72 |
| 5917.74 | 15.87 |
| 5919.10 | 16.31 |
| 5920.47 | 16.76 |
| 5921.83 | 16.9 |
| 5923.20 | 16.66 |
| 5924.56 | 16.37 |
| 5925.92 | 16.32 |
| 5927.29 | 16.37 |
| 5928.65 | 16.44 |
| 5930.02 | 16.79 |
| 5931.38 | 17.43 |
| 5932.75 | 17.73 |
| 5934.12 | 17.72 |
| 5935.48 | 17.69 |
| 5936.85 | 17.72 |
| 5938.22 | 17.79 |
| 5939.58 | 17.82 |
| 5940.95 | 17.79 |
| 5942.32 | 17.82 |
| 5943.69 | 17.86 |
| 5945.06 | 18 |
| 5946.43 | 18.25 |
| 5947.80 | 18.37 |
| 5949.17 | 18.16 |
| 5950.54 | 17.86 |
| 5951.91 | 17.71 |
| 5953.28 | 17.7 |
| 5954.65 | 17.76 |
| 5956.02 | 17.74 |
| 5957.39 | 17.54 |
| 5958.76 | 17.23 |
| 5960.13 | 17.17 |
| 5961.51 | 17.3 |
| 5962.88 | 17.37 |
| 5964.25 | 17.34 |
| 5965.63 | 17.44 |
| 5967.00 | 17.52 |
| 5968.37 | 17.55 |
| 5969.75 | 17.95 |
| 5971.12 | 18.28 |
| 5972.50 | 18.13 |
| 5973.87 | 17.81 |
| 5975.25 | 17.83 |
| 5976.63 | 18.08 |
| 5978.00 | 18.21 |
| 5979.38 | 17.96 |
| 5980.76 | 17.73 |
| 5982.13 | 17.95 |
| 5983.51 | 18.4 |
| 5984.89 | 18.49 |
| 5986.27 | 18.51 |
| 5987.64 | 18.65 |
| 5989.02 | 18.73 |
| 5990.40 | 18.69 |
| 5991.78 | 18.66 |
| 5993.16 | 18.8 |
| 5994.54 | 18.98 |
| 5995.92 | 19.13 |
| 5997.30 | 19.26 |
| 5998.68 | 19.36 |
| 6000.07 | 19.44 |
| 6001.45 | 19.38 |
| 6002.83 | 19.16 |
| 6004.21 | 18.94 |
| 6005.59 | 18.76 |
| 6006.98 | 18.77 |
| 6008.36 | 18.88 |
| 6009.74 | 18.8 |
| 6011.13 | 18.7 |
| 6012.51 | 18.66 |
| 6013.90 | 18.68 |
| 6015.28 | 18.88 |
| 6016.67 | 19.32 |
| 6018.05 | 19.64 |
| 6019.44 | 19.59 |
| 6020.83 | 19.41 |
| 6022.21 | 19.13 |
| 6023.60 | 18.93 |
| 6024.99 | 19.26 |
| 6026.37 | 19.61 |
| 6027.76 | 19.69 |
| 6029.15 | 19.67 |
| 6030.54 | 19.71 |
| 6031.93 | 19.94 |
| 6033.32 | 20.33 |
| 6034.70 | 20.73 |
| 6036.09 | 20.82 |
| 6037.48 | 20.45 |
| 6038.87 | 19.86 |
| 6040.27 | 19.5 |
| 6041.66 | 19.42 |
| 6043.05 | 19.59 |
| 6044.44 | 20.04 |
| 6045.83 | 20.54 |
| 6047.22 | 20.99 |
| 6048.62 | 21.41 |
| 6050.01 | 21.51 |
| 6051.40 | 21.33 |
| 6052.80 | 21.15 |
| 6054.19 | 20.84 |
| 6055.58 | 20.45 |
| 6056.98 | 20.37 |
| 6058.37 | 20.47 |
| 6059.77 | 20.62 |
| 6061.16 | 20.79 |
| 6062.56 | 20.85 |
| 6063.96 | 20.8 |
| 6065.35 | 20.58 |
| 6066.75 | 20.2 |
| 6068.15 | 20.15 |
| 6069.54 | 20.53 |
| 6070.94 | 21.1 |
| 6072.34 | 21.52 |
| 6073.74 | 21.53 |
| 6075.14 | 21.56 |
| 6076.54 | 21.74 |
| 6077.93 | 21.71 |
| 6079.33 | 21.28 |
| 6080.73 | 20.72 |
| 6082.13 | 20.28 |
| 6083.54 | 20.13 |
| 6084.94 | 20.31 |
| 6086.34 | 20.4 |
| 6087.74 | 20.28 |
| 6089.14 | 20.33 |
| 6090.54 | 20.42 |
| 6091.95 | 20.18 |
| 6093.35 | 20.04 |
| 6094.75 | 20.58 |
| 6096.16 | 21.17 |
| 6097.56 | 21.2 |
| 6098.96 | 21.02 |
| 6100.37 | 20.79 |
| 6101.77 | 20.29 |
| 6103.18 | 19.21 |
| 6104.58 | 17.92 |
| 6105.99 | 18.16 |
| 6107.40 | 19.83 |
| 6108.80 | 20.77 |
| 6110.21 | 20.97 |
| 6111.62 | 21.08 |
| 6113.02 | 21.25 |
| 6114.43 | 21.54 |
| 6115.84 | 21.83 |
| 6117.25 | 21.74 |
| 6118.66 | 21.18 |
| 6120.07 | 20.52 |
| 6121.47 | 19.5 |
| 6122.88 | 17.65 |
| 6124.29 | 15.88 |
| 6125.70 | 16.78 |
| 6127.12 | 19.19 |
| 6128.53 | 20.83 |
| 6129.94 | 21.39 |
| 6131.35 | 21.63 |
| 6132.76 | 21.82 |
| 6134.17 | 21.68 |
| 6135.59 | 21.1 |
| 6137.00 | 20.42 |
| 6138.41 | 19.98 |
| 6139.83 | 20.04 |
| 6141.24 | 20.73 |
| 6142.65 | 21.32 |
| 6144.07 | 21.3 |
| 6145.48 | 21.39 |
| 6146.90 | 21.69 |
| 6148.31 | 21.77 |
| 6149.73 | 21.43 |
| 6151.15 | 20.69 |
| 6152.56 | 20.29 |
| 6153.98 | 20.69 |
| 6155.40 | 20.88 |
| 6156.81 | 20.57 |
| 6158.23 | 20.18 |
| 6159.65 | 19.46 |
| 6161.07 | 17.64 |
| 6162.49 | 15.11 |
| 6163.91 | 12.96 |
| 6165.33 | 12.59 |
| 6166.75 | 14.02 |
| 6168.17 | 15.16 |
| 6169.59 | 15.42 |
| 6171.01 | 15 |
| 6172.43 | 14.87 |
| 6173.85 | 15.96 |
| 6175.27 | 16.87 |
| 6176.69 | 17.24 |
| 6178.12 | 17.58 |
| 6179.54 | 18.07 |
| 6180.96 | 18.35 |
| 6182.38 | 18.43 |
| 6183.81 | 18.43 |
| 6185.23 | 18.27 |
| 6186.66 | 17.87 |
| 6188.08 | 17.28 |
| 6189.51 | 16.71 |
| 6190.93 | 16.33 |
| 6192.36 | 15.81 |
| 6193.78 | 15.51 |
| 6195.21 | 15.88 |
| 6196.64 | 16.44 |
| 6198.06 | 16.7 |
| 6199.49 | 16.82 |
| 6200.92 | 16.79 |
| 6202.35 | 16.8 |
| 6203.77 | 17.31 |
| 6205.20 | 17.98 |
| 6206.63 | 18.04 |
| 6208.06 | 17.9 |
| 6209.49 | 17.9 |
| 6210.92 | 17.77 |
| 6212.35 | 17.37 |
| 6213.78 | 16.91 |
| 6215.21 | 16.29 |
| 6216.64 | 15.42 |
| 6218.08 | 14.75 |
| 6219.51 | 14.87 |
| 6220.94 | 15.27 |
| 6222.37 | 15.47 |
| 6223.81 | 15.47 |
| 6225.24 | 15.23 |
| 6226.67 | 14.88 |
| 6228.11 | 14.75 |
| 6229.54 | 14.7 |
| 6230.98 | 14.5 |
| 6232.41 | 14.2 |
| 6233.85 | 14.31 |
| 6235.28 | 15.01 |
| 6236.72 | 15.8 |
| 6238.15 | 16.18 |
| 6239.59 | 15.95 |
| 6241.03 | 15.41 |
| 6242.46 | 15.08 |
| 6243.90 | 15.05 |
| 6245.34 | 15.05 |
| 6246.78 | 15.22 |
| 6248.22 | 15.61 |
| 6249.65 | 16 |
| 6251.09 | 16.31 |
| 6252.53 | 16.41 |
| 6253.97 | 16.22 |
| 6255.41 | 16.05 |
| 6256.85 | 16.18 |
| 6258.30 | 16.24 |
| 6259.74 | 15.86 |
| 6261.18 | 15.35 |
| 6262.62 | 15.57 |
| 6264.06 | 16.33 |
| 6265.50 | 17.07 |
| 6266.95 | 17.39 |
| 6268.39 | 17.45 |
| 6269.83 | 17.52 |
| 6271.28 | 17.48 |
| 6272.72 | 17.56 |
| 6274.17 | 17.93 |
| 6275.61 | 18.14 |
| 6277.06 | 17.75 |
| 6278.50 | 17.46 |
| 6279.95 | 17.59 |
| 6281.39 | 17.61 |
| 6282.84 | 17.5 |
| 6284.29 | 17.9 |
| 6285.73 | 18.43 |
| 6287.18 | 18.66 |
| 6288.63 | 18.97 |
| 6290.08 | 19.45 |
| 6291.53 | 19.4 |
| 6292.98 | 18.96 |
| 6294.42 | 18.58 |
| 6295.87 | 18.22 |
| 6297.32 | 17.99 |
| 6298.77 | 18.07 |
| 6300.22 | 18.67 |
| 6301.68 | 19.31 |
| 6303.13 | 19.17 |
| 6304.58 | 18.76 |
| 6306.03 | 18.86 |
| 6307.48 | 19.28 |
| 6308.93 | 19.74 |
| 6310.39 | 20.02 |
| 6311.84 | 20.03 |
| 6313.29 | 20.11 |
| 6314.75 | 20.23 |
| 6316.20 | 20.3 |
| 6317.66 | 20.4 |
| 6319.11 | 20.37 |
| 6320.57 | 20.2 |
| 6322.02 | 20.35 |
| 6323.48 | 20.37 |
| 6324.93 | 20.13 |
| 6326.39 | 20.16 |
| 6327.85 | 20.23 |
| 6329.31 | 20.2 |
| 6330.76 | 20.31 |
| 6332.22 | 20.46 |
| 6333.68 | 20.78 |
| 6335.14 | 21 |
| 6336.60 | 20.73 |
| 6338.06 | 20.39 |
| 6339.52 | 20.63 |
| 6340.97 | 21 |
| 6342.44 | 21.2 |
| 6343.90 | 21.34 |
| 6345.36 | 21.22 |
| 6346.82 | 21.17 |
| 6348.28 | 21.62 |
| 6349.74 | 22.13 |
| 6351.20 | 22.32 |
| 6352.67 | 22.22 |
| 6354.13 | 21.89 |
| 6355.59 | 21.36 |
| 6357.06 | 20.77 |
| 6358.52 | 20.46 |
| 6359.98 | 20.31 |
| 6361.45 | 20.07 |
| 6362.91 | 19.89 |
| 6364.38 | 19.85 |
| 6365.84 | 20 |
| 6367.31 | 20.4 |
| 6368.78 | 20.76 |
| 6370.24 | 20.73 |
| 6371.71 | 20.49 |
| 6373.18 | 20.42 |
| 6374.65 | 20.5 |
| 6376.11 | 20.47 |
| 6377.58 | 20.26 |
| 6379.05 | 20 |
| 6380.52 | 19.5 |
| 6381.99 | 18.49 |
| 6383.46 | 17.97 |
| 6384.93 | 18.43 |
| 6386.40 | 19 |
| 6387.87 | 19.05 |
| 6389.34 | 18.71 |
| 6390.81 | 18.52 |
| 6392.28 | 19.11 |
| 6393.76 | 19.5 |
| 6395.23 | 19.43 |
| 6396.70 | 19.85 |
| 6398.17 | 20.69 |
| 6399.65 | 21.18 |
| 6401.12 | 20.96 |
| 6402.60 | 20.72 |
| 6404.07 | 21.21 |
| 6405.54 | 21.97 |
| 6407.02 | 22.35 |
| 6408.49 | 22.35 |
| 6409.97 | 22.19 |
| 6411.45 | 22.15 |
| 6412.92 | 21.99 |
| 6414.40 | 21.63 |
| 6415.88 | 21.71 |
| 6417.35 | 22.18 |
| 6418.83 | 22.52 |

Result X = 1.30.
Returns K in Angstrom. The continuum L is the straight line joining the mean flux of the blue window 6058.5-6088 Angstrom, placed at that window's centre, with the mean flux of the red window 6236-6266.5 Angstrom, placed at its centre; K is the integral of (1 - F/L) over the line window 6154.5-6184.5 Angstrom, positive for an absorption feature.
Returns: 2.0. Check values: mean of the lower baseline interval 20.8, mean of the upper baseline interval 15.9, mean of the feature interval 16.9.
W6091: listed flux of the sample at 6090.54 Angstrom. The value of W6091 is 20.42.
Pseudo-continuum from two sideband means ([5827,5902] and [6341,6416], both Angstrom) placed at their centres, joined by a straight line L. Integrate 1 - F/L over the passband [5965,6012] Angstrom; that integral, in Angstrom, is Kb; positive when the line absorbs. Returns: -3.8 Angstrom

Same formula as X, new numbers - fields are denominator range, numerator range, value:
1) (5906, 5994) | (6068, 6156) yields 1.25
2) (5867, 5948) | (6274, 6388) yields 1.53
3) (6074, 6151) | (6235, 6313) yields 0.89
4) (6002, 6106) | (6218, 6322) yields 0.92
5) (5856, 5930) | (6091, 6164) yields 1.51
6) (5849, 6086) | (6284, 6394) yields 1.27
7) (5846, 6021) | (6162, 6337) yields 1.15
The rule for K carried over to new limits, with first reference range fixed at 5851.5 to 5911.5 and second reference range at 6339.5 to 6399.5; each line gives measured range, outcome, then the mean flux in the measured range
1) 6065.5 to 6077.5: -3.2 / 21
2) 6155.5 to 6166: 0.3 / 17.2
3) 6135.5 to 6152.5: -3.4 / 21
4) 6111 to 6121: -2.4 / 21.3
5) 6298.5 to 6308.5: 0.3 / 18.9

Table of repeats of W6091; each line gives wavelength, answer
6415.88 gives 21.71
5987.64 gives 18.65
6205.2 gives 17.98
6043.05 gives 19.59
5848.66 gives 19.87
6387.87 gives 19.05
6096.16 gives 21.17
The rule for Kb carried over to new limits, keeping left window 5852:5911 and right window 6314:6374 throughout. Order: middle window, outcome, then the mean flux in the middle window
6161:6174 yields 2.5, 14.7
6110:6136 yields -4.1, 20.4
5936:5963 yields -4.6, 17.8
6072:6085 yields -3.2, 21.1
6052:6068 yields -3.8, 20.6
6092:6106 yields -2.3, 20.1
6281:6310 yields 1.9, 18.7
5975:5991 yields -2.7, 18.3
